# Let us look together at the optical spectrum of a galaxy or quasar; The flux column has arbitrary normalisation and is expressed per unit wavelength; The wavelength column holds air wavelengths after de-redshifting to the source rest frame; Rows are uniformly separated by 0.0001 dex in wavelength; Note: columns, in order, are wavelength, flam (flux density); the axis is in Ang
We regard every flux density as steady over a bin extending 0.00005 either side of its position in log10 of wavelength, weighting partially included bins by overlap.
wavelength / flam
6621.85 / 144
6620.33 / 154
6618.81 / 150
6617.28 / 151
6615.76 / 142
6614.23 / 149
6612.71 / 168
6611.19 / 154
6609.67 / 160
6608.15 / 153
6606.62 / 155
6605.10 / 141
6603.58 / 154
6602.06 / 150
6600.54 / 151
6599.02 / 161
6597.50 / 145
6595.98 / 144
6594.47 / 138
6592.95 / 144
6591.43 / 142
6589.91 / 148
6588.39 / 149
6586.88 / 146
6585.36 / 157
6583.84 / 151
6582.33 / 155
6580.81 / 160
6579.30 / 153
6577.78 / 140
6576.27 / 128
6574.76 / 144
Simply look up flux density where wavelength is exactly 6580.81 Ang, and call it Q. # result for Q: 160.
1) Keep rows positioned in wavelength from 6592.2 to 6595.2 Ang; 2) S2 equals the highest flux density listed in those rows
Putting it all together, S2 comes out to 144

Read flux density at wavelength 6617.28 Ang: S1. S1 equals 151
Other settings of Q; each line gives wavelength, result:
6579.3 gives 153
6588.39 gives 149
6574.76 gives 144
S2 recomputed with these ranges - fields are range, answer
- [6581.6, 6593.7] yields 157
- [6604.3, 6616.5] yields 168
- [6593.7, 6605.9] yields 161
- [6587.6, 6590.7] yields 149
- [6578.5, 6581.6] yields 160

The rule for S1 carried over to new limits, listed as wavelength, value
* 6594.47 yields 138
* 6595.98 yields 144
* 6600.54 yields 151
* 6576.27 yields 128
